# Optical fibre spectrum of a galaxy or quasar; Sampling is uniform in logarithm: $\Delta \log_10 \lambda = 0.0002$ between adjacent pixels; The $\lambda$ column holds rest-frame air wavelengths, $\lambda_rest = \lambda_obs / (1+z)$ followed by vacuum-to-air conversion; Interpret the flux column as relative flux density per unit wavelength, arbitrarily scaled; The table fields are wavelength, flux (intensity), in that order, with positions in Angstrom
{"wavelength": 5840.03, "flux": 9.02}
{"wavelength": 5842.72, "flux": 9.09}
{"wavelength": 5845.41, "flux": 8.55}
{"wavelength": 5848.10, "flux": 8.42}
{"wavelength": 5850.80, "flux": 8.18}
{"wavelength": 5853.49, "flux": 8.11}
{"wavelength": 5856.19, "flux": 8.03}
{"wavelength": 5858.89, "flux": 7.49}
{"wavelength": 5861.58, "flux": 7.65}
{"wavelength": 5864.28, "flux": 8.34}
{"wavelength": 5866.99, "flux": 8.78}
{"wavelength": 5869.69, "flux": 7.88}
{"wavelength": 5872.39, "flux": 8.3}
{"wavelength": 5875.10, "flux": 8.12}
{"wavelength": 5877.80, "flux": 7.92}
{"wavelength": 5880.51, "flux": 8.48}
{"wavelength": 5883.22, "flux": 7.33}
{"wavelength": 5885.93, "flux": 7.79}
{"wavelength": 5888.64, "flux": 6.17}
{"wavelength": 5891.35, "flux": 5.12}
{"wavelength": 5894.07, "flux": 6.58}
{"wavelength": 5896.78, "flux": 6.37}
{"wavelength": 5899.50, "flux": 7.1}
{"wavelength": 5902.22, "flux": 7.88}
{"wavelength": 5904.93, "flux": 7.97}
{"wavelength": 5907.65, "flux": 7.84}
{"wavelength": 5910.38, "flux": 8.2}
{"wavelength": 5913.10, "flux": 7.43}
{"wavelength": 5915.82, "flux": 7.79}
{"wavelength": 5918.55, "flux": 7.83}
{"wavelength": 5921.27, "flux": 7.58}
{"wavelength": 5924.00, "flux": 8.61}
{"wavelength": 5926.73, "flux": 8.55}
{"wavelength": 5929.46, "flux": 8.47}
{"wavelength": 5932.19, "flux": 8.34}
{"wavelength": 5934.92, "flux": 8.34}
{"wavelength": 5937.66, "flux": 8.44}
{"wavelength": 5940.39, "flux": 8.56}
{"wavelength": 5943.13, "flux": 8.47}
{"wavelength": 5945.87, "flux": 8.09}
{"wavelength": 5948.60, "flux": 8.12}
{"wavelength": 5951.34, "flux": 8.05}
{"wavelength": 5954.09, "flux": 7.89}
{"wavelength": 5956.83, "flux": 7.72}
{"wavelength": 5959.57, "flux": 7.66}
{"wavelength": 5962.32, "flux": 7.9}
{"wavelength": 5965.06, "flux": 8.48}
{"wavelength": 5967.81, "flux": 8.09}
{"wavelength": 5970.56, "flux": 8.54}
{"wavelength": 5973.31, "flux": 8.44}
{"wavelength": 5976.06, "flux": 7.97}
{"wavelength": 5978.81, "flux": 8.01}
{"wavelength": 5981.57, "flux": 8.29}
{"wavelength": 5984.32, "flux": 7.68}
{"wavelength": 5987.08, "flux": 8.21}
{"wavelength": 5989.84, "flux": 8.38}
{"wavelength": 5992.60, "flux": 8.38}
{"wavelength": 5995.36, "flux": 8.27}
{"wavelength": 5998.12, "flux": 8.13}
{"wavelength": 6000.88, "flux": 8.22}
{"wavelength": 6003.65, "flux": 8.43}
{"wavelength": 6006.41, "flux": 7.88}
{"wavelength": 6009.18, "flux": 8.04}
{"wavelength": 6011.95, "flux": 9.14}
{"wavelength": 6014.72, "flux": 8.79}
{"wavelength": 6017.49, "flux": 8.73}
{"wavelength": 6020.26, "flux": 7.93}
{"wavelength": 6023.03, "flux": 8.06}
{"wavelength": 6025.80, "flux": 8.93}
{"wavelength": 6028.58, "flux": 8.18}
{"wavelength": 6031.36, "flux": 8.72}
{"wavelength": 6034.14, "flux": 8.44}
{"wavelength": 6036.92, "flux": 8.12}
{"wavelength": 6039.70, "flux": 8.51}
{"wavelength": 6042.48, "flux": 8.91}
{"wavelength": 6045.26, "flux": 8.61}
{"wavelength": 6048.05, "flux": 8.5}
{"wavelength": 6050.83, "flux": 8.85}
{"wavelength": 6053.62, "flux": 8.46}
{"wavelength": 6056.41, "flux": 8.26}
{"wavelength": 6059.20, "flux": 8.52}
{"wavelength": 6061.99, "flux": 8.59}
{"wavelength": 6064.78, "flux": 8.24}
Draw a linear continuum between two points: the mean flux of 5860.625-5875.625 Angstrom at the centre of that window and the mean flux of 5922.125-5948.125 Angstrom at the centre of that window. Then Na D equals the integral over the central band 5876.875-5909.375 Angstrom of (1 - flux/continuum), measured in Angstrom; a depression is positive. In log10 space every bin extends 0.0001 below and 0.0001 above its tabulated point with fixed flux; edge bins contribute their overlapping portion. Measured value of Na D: 4.1 Angstrom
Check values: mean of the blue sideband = 8.19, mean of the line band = 7.21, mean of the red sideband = 8.4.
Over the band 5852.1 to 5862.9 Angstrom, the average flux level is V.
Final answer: 7.83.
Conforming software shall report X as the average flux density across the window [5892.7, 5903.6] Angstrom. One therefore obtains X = 6.98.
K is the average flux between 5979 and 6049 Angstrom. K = 8.37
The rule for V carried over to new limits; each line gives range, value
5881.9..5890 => 7.1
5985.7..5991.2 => 8.29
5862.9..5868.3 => 8.54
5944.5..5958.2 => 7.98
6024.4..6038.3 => 8.47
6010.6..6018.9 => 8.88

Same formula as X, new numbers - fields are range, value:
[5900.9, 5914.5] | 7.87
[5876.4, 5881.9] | 8.2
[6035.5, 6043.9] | 8.52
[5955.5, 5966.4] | 7.94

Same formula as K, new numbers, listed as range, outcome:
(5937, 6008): 8.16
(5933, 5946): 8.4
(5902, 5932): 8.03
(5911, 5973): 8.14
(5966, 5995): 8.2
